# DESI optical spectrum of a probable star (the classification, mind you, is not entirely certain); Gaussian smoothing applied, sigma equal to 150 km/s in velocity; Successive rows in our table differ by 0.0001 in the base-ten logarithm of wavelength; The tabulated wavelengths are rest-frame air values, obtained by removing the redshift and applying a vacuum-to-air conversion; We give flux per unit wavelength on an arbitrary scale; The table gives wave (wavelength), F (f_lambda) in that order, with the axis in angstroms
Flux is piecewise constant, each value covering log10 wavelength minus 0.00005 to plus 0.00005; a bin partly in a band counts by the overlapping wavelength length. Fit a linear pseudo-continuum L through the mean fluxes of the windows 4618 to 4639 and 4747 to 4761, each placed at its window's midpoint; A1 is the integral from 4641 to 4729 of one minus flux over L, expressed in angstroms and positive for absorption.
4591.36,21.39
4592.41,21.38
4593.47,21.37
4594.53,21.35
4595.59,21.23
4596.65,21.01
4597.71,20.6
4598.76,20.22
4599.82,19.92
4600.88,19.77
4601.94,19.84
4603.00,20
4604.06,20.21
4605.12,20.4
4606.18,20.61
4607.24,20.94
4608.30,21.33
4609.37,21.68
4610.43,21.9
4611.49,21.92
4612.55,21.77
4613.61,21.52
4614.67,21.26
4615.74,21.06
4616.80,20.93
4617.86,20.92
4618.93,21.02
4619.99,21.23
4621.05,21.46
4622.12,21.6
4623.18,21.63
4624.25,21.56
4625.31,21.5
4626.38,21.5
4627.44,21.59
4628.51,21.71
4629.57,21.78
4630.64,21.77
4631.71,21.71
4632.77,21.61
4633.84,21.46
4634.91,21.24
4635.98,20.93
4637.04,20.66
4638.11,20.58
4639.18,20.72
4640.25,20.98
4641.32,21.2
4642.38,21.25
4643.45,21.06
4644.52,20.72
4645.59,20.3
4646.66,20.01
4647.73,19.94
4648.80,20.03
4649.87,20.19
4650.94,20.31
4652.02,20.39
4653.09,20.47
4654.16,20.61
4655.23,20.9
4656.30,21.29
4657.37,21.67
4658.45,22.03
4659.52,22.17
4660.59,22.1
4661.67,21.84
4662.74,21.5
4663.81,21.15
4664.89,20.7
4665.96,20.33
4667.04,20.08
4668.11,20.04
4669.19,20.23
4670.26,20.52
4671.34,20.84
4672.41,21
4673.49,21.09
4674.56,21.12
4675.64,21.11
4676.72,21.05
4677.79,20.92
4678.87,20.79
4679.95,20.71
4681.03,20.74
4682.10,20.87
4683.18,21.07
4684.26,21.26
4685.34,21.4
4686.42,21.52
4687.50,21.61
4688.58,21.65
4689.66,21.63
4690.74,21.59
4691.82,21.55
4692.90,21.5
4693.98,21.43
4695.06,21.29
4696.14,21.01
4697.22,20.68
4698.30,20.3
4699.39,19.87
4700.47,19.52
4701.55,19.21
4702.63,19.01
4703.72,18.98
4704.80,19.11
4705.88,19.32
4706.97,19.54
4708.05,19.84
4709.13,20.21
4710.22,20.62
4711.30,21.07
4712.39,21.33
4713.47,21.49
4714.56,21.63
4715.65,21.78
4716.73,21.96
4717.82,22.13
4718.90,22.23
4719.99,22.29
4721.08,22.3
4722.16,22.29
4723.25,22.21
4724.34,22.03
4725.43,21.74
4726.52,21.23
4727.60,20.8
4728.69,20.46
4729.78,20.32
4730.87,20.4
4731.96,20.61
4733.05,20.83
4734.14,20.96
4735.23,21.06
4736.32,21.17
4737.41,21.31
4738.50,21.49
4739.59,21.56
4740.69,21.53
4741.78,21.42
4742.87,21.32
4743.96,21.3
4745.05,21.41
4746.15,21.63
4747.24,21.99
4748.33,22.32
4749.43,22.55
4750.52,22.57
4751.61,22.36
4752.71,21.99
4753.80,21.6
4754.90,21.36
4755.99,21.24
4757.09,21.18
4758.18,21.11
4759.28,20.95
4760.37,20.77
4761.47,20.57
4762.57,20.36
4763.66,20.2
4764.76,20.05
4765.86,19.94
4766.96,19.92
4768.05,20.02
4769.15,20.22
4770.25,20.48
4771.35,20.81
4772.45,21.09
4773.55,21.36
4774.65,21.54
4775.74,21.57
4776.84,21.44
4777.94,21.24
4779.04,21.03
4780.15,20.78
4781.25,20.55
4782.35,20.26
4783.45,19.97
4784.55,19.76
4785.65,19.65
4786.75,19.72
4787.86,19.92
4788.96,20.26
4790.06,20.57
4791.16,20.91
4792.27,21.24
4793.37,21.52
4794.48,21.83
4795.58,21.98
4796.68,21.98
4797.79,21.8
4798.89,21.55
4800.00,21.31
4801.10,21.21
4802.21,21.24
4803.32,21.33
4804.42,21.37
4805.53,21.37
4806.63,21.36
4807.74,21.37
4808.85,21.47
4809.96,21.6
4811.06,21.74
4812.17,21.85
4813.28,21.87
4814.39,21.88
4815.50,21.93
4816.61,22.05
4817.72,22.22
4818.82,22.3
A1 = 2.3 angstroms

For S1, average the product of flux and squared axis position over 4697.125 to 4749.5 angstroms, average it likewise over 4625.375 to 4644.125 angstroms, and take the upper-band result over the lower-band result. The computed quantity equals 1.03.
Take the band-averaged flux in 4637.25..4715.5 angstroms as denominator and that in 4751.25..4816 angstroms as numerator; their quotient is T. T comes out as 1.01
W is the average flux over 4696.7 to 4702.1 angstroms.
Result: 19.9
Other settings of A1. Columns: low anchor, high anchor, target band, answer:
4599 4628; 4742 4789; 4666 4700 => 0.07 angstroms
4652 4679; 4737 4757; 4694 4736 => 1.16 angstroms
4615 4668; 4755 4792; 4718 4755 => -1.46 angstroms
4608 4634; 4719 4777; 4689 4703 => 0.43 angstroms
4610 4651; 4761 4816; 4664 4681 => 0.32 angstroms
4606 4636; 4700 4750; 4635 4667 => 0.66 angstroms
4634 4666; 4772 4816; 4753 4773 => 0.41 angstroms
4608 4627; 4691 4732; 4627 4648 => 0.24 angstroms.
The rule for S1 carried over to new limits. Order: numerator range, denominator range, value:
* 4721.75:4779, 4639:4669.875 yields 1.06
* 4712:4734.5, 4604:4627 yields 1.06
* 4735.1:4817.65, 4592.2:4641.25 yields 1.07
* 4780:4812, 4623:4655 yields 1.07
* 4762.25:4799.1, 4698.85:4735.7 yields 1.02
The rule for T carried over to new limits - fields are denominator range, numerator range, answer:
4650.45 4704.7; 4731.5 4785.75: 1.01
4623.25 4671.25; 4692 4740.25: 1.00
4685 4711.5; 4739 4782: 1.03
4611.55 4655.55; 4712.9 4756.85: 1.02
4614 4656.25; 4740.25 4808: 1.00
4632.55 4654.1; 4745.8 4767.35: 1.03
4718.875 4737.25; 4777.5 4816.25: 0.99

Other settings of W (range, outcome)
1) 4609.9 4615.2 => 21.7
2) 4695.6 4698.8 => 20.7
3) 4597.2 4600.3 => 20.3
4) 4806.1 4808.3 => 21.3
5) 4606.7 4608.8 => 21.1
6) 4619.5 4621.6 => 21.3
